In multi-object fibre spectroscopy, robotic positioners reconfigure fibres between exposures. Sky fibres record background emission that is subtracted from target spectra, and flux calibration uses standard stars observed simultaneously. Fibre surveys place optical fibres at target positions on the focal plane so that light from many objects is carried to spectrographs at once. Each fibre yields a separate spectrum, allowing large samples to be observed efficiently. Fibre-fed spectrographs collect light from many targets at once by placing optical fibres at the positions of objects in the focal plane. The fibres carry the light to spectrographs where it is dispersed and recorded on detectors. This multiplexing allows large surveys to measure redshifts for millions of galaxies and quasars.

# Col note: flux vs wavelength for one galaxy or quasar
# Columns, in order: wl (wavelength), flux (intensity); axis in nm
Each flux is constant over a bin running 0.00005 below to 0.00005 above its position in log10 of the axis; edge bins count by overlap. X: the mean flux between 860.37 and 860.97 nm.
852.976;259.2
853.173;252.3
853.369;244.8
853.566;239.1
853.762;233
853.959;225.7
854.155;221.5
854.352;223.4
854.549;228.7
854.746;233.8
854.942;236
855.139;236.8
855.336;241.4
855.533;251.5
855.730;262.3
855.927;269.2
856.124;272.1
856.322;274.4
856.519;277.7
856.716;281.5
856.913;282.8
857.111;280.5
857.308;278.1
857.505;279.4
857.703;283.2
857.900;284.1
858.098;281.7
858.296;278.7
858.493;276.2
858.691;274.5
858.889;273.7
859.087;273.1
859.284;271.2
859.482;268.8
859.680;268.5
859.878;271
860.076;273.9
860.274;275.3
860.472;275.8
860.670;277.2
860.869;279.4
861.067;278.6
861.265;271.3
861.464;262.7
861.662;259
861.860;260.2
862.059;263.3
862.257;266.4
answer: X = 277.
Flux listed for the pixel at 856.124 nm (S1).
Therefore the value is 272.1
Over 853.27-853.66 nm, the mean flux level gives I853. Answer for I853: 242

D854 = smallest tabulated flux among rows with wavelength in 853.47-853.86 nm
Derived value 233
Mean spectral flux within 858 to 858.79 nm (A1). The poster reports 278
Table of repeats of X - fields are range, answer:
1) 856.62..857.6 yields 281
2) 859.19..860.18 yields 271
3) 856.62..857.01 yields 282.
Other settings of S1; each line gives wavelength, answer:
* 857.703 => 283.2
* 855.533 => 251.5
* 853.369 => 244.8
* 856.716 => 281.5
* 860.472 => 275.8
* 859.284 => 271.2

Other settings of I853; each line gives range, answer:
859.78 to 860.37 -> 273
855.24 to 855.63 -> 246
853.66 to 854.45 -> 226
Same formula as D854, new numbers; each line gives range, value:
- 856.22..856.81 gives 274.4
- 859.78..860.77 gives 271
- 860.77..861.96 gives 259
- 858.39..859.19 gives 273.1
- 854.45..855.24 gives 228.7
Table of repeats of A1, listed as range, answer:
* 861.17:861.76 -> 264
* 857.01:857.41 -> 279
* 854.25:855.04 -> 230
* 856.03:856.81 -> 276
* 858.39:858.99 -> 275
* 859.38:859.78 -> 269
